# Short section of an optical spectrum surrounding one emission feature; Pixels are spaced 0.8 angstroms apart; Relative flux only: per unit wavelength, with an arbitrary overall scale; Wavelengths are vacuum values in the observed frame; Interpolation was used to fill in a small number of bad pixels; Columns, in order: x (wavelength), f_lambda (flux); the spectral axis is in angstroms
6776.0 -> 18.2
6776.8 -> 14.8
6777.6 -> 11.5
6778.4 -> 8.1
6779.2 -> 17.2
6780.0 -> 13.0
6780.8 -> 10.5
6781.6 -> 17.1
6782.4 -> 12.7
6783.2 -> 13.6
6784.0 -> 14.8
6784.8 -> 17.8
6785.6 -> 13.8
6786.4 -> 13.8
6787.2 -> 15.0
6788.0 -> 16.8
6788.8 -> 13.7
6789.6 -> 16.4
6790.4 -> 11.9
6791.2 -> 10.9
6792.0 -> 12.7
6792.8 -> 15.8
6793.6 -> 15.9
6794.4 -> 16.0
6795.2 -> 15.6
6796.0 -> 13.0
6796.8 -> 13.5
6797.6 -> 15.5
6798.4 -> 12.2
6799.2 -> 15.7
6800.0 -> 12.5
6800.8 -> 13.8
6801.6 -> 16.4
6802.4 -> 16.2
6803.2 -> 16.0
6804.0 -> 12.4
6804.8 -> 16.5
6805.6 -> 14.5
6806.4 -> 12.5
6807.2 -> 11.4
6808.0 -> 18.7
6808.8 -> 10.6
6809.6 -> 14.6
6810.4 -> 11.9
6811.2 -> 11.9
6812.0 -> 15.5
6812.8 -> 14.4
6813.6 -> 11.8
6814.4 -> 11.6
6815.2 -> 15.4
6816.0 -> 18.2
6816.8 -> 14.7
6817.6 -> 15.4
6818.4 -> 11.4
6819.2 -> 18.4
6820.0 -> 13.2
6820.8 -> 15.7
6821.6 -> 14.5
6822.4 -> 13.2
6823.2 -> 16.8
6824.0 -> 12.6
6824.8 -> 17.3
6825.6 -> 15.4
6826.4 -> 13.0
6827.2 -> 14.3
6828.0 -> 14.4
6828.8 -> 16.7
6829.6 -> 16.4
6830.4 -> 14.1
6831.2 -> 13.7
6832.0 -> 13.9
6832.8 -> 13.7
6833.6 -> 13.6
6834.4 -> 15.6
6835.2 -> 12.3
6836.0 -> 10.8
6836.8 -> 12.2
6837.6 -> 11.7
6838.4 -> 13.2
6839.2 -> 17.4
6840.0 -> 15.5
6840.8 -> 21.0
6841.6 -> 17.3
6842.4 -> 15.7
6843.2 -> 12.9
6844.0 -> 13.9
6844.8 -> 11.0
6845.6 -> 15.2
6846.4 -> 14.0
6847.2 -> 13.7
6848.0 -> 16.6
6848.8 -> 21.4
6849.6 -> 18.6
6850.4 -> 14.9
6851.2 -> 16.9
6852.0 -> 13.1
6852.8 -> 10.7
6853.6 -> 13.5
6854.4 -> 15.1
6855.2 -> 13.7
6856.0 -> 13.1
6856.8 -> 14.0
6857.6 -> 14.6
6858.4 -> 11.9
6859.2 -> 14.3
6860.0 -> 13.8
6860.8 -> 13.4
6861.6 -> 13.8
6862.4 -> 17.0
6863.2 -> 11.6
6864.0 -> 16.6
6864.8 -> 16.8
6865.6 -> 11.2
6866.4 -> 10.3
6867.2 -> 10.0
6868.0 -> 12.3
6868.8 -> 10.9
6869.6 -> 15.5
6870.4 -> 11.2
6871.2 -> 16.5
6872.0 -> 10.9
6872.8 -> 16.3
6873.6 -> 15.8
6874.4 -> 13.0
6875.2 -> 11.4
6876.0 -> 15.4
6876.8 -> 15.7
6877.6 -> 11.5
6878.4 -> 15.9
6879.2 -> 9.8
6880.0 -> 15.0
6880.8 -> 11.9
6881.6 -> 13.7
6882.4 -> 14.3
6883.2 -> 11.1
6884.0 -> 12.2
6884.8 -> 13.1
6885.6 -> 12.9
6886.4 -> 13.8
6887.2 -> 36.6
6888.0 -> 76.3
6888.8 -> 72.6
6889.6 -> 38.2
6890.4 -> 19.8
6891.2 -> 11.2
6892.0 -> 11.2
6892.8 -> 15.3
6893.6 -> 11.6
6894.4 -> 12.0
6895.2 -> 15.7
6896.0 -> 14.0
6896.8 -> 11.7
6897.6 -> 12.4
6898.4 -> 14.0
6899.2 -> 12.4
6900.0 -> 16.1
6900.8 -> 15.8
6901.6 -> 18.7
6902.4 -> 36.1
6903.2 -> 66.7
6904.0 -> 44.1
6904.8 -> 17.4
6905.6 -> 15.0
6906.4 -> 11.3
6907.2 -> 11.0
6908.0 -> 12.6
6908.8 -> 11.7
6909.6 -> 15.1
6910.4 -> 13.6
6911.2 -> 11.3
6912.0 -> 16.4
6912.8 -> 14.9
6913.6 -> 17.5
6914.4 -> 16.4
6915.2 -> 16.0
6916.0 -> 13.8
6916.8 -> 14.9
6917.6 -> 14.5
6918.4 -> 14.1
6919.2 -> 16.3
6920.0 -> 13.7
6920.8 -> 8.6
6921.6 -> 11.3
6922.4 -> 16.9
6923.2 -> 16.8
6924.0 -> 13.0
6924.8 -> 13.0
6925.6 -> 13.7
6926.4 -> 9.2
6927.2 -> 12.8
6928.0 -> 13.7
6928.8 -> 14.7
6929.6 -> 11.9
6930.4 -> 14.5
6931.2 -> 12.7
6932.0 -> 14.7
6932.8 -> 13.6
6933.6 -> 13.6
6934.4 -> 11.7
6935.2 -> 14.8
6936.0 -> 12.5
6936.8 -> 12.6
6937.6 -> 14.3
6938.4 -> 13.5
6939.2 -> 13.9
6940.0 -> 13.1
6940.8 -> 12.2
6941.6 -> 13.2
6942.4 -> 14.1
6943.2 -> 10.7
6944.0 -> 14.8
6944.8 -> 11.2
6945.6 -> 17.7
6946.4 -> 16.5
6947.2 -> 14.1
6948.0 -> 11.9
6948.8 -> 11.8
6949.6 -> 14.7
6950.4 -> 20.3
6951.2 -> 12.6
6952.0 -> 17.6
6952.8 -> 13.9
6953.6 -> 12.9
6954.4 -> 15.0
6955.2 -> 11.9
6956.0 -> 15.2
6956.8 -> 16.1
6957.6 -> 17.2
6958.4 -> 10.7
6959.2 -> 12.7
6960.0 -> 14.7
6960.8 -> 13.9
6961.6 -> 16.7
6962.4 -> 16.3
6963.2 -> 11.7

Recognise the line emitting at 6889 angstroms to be [S II] 6716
